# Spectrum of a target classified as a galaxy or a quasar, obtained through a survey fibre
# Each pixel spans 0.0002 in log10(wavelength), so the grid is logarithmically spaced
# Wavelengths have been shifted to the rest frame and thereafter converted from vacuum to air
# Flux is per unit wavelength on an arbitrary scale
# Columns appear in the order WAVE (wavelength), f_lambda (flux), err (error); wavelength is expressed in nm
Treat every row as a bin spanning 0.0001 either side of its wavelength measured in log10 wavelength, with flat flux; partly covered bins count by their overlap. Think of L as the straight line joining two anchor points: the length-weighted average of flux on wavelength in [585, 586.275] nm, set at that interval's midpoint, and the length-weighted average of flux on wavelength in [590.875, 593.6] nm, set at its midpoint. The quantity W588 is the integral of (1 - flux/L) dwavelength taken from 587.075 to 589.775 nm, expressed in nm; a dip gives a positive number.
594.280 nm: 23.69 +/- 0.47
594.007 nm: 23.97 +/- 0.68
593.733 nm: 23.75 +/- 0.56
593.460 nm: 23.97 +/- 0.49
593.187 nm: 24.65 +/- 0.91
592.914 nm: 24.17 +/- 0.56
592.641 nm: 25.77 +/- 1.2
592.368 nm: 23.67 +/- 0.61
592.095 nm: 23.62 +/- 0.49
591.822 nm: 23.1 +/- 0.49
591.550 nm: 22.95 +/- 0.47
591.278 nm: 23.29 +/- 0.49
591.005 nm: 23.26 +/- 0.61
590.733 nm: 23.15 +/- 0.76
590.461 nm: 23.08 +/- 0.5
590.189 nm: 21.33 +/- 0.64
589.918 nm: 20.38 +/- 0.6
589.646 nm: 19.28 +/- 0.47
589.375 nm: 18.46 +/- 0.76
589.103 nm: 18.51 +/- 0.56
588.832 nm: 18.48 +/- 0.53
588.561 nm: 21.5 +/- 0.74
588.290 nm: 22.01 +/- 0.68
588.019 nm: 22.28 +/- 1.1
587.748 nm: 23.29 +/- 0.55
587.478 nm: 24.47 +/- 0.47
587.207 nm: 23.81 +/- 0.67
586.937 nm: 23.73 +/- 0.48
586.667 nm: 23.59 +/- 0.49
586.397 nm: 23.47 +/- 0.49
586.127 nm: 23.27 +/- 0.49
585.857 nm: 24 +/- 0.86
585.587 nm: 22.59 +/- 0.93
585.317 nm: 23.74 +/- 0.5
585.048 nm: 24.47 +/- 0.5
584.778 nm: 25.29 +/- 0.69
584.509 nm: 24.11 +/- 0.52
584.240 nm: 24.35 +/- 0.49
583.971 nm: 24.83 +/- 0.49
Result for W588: 0.28 nm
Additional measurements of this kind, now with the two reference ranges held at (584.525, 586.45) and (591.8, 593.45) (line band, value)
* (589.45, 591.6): 0.192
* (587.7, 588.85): 0.111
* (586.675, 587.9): 0.009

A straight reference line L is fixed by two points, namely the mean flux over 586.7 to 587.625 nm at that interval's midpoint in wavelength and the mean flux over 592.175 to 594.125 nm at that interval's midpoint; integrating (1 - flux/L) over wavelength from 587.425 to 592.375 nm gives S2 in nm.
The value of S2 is 0.47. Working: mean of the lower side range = 24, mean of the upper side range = 24.3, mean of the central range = 21.8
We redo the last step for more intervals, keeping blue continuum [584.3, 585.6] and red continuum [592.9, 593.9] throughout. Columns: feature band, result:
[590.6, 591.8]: 0.049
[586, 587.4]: 0.033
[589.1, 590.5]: 0.233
